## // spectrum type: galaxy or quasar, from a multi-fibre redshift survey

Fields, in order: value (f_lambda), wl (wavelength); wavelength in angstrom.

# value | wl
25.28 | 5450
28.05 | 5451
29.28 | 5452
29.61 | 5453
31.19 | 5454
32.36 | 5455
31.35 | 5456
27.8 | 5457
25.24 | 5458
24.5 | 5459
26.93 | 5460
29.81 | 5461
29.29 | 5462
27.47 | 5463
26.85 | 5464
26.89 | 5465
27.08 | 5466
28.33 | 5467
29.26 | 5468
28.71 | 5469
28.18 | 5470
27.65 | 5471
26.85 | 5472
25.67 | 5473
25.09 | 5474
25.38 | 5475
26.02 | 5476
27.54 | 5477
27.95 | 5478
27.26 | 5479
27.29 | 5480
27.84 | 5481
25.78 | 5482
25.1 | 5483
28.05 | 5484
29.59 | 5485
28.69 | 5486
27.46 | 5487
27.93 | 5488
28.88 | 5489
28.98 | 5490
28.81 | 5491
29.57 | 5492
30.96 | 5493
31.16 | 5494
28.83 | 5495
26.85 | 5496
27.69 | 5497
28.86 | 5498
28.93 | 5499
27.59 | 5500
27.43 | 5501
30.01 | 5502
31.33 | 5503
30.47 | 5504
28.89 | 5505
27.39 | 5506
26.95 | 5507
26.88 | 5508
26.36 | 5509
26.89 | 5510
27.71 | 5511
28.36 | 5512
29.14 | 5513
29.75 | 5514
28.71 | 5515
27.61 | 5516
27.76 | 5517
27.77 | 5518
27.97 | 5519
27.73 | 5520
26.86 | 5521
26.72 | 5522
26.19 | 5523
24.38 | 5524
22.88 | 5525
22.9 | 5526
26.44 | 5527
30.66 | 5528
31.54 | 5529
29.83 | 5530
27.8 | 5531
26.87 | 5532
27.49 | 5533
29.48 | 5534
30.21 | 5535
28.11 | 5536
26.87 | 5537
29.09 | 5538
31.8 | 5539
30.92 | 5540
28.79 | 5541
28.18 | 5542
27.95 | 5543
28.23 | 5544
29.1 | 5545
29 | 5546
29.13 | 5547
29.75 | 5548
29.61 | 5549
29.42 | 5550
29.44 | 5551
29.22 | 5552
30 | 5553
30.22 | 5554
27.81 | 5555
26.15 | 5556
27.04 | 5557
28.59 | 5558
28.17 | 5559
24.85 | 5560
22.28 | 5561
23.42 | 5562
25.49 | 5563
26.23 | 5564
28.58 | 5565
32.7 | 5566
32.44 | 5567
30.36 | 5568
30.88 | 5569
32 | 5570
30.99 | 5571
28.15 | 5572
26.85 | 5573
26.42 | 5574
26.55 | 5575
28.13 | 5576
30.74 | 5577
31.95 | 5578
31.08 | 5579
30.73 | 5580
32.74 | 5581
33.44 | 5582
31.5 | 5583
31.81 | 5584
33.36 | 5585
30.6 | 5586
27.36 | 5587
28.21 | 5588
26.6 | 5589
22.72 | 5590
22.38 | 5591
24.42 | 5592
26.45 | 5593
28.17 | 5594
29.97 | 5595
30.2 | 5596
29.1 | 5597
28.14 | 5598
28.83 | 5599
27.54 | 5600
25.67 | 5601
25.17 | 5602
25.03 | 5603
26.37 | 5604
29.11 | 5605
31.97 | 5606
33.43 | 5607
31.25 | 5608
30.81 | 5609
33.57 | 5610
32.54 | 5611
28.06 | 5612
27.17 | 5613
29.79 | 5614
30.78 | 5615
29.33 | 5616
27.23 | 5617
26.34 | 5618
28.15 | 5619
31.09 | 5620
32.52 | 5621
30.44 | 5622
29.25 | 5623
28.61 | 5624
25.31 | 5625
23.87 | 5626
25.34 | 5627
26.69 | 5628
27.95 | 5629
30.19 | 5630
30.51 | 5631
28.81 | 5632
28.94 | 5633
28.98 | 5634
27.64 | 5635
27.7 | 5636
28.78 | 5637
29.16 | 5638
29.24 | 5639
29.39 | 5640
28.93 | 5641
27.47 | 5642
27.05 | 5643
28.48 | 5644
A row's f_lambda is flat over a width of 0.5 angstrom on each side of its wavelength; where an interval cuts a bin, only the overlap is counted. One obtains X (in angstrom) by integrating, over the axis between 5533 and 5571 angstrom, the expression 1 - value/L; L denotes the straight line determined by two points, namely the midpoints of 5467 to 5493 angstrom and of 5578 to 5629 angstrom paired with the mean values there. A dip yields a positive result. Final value -0.5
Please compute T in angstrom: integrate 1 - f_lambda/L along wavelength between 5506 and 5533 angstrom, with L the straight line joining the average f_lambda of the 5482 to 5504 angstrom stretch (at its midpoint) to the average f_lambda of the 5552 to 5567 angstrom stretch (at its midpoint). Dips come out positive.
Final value 0.8 angstrom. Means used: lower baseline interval 28.7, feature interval 27.4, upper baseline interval 27.5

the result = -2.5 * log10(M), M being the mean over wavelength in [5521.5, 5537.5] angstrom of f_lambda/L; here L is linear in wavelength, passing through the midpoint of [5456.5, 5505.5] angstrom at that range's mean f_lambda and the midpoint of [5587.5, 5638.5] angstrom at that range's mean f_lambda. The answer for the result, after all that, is 0.03 mag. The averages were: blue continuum 27.9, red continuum 28.4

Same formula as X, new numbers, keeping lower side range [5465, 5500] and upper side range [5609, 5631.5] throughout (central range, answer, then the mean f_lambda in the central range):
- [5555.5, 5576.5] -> 0.42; 27.9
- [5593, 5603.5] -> 0.37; 27.7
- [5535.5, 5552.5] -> -0.46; 29.1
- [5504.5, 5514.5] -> 0.09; 27.8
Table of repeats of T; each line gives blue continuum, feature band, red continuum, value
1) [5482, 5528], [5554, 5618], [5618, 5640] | -0.9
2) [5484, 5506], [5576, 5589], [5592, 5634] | -0.9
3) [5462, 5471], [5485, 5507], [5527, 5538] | -0.4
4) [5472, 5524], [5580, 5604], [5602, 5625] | 0.8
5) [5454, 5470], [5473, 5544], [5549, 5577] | 0.7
